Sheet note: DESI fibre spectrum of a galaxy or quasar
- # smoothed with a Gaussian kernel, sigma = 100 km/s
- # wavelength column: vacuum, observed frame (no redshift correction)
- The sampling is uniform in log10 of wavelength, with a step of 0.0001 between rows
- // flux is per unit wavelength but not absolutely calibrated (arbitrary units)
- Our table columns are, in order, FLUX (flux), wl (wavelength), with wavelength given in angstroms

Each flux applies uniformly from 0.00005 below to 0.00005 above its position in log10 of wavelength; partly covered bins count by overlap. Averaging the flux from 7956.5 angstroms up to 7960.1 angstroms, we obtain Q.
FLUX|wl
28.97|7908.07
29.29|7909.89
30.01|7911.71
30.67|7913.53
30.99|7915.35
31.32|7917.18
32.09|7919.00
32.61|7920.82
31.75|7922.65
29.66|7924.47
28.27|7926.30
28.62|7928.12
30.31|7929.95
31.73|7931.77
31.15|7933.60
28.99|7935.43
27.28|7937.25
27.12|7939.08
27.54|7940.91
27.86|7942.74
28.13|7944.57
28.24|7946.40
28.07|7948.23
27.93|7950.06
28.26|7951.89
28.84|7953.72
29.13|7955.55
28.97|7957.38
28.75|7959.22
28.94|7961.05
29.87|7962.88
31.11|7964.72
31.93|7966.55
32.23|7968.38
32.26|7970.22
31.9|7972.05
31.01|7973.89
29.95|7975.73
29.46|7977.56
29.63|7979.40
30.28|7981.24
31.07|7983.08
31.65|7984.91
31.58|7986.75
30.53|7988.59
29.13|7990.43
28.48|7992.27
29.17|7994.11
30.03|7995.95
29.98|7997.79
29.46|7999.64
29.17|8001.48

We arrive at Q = 28.8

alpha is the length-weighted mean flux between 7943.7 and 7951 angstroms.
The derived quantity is 28.1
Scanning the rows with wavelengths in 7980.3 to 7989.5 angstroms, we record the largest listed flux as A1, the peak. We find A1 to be 31.65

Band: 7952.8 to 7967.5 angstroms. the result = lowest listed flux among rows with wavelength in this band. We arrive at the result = 28.75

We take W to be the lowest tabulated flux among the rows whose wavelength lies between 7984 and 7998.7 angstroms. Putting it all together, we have 28.48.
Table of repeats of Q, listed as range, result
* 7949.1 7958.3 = 28.6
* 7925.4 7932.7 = 29.8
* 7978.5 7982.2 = 29.9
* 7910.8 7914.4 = 30.4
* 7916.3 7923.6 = 32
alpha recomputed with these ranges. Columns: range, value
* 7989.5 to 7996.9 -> 29.2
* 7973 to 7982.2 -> 30.1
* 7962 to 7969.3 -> 31.3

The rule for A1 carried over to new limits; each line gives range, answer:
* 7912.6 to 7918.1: 31.32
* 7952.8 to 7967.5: 31.93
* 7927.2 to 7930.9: 30.31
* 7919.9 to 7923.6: 32.61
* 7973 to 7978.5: 31.01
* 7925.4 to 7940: 31.73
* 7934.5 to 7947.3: 28.99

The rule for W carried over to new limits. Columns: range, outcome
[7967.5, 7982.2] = 29.46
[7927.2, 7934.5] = 28.62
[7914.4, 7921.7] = 30.99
